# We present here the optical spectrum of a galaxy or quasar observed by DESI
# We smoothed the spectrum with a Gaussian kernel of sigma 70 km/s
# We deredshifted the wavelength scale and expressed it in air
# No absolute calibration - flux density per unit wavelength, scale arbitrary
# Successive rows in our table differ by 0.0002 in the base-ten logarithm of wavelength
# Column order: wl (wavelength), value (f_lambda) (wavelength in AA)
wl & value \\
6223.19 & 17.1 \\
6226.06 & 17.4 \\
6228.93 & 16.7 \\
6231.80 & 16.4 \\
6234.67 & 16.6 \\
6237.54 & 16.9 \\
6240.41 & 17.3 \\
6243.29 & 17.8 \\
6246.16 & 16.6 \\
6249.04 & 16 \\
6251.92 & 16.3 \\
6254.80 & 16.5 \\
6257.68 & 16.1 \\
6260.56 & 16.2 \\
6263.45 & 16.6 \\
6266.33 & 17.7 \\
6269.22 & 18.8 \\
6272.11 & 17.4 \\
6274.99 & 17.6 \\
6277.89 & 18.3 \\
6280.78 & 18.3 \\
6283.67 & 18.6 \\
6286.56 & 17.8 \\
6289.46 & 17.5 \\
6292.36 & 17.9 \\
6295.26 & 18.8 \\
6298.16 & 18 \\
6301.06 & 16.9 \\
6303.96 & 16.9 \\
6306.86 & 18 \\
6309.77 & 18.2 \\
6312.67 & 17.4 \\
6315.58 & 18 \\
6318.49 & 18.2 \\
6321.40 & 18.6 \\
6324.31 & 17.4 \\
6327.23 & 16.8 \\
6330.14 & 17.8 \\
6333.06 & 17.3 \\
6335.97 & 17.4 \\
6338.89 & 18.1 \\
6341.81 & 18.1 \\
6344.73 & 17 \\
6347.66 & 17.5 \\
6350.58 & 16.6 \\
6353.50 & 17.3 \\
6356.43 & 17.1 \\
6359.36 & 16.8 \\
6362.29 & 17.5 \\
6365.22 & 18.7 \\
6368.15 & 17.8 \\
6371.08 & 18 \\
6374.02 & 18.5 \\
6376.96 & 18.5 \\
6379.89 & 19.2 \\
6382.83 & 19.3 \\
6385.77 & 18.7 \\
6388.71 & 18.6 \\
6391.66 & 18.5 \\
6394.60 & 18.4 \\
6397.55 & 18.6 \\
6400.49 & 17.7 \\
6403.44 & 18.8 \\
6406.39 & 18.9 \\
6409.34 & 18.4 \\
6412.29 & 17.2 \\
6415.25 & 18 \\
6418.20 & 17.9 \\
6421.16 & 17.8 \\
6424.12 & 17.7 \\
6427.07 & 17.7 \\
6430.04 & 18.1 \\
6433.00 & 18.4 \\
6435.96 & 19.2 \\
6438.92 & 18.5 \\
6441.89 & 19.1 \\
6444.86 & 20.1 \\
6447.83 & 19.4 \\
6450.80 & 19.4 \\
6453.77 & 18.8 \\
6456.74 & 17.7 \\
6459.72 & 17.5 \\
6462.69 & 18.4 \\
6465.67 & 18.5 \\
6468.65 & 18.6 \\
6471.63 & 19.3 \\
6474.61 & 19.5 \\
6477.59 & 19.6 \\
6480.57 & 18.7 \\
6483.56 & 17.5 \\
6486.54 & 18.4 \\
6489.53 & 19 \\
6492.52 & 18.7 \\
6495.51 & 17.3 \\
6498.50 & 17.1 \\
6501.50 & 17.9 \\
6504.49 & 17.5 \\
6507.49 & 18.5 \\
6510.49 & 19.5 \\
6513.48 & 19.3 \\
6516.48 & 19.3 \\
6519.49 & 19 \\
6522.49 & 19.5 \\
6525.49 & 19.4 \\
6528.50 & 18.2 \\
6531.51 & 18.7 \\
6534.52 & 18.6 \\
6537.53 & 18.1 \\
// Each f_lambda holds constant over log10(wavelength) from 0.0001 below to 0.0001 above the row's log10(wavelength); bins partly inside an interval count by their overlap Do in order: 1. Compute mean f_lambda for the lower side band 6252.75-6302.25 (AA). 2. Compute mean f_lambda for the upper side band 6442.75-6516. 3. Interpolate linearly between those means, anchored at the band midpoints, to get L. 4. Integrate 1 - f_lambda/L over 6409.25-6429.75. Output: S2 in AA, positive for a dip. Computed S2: 0.6 AA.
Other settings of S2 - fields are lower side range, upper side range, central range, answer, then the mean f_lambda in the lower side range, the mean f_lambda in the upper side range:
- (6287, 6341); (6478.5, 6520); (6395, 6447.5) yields -0.7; 17.7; 18.4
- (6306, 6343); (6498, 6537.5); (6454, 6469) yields 0.2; 17.8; 18.7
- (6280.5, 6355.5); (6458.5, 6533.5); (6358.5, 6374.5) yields 0.0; 17.7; 18.6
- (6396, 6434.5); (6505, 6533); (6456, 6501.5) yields 0.6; 18.1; 19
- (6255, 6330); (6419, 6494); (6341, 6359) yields 0.8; 17.7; 18.6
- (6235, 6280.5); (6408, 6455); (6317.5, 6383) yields 0.2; 17.1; 18.5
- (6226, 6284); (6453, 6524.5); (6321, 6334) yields 0.0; 17.1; 18.6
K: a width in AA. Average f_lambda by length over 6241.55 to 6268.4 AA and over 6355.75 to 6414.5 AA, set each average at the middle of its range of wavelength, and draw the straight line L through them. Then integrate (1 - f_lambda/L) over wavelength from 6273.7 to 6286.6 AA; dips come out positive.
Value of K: -0.9 AA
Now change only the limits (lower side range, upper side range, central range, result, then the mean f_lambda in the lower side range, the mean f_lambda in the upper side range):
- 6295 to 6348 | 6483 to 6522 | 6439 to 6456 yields -0.94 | 17.7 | 18.4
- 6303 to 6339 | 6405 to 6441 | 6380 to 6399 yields -0.75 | 17.7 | 18.2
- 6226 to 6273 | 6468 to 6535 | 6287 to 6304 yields -0.53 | 16.9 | 18.7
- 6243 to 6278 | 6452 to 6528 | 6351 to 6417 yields -1.22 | 17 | 18.6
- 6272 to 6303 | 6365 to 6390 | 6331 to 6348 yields 0.68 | 17.9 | 18.6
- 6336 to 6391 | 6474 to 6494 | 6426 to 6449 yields -0.48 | 18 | 18.7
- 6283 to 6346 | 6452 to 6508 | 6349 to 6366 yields 0.59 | 17.8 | 18.3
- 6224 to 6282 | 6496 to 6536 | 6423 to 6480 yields -1.50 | 17.1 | 18.6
